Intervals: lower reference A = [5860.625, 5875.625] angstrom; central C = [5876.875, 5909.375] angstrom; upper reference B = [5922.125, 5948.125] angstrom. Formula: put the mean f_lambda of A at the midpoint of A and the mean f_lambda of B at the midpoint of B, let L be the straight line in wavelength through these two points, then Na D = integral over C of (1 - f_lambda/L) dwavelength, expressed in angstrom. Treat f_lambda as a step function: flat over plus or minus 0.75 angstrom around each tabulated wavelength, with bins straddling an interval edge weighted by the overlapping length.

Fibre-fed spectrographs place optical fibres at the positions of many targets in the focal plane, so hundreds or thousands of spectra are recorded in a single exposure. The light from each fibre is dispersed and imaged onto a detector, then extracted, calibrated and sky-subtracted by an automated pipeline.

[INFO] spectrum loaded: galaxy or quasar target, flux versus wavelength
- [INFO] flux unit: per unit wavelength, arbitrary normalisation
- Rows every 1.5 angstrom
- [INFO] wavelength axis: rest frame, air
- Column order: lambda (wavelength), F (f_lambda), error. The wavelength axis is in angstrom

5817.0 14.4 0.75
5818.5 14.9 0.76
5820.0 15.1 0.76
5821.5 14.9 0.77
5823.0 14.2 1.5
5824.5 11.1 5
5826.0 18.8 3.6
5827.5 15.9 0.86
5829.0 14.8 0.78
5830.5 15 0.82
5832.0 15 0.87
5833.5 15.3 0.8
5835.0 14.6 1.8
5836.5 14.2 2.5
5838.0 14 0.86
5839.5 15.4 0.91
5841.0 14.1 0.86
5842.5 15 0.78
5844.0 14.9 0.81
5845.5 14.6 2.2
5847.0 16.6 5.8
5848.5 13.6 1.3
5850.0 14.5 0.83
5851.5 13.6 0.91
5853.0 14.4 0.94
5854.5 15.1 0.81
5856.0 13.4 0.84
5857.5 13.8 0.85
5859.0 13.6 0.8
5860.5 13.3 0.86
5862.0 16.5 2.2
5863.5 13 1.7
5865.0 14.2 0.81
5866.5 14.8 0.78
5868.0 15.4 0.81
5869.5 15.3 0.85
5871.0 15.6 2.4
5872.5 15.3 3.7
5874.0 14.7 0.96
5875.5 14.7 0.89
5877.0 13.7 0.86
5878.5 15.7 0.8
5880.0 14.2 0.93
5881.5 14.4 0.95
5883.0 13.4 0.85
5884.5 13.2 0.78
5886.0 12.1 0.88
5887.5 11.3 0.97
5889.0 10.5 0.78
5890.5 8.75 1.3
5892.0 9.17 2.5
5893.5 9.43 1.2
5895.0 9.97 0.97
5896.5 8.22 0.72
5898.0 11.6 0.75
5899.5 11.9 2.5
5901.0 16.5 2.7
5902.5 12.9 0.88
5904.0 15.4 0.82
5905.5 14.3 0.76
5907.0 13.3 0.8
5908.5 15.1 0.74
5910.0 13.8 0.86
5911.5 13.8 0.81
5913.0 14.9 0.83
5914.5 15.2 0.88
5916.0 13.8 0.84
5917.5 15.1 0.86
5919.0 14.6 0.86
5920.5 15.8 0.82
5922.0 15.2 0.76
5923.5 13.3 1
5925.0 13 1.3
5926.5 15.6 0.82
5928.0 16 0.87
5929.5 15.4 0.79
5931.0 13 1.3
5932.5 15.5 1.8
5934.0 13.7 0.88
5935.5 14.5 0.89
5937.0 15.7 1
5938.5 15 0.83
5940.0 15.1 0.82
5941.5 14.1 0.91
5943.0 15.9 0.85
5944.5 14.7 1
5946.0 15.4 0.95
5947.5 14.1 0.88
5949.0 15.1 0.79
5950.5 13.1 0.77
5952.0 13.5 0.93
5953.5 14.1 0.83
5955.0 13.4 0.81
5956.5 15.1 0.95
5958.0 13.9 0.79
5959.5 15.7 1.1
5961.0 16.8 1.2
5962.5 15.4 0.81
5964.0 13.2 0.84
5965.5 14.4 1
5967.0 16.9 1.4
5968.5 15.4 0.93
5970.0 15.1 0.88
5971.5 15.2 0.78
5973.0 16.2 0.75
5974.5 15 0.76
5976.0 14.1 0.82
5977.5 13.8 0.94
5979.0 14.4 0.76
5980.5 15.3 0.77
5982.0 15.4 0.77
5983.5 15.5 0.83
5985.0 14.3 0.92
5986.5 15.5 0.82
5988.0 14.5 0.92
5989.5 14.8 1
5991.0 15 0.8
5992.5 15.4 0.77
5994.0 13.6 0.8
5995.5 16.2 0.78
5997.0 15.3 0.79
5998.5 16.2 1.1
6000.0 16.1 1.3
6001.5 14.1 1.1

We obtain 5.1 angstrom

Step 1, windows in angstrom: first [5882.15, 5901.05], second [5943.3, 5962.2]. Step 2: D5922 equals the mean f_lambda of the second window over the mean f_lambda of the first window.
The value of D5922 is 1.32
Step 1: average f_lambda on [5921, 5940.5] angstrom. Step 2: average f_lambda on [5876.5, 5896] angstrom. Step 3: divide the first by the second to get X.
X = 1.23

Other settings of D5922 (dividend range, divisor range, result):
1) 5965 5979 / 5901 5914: 1.05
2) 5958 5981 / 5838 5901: 1.12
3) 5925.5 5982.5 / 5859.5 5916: 1.11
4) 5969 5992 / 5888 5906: 1.30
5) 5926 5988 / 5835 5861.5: 1.03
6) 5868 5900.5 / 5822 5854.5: 0.86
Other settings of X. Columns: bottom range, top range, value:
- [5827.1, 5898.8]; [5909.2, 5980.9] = 1.07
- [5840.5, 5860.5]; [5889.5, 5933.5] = 0.94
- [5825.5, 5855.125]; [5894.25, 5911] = 0.87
